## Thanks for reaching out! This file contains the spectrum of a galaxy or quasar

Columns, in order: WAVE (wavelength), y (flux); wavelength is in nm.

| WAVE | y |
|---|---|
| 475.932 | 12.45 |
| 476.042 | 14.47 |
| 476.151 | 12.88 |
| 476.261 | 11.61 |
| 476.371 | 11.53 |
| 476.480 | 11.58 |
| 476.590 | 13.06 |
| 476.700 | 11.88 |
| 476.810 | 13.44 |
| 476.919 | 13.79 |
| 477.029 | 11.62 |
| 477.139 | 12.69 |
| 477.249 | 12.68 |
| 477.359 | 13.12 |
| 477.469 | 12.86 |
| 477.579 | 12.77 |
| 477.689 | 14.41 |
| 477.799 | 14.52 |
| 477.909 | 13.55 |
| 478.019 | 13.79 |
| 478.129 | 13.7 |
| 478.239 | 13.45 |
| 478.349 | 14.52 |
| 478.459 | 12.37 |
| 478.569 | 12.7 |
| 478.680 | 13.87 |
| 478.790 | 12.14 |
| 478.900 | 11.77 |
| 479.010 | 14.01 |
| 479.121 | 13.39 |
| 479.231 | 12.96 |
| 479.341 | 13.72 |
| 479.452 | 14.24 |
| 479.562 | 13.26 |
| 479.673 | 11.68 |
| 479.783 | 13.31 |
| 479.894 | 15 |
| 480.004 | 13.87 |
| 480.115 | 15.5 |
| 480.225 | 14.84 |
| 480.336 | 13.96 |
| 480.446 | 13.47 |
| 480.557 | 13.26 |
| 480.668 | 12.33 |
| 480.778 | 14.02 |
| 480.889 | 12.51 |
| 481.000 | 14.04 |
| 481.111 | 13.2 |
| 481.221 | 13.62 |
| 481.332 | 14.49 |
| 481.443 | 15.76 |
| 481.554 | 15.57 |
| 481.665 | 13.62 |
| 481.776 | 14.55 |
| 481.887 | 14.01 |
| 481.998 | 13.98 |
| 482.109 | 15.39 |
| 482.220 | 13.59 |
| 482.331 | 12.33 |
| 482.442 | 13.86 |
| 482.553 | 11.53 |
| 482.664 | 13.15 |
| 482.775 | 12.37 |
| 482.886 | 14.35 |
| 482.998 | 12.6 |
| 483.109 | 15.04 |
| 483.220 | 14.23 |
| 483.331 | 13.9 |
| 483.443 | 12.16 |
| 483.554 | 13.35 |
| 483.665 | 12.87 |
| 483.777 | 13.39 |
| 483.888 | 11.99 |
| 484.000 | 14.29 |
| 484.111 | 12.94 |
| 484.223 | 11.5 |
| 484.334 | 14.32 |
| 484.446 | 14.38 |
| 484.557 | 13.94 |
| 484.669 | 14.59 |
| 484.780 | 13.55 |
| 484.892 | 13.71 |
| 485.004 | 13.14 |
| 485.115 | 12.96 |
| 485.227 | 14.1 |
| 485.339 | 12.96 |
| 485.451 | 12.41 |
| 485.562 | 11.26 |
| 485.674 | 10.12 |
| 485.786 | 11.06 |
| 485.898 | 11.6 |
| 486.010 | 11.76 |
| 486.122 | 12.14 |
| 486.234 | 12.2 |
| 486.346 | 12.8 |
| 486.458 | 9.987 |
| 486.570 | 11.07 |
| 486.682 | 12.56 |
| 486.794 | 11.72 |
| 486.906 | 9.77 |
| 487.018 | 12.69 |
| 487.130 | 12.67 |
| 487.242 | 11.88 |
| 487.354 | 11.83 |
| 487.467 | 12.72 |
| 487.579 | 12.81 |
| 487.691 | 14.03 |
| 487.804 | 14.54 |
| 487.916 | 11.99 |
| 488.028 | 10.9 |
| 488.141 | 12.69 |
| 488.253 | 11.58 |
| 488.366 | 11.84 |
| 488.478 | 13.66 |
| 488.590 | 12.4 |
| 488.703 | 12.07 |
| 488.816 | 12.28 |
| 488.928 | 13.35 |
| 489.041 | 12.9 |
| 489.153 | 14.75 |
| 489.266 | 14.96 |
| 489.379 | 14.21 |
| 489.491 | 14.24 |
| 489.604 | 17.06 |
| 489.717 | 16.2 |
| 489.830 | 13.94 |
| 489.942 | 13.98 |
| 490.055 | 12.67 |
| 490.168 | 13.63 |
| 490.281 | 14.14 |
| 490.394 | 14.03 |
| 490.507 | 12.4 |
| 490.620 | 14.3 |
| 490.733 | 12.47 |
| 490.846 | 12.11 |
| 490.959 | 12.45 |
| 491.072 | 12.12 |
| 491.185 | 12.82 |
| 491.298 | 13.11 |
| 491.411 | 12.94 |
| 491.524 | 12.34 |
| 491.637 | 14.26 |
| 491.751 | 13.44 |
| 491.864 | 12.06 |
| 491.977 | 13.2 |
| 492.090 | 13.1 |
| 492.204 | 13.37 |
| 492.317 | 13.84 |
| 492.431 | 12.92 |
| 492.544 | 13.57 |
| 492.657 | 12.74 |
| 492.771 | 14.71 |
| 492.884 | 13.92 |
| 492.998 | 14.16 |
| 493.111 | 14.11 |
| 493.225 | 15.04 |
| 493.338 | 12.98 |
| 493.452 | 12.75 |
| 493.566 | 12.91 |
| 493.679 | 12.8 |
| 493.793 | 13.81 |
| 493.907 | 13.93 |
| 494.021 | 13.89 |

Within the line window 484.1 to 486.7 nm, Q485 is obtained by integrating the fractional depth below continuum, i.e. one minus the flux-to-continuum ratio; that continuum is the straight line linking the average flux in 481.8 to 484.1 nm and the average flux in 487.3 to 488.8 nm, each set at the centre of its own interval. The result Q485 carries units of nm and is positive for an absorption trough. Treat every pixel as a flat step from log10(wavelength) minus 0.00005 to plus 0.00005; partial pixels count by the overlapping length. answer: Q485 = 0.09 nm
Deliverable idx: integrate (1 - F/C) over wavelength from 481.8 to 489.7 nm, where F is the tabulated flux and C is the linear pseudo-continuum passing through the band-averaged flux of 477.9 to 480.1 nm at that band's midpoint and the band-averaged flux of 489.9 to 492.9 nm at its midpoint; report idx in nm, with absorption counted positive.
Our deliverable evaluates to 0.20 nm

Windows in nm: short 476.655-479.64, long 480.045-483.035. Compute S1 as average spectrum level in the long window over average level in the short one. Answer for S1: 1.04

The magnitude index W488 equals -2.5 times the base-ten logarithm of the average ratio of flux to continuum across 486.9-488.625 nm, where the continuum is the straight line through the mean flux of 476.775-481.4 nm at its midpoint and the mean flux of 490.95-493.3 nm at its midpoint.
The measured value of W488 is 0.079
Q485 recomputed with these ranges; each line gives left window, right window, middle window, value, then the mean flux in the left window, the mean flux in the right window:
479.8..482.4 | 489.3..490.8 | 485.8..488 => 0.307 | 14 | 14.1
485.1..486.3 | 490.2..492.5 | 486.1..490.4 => -0.148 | 12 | 13.1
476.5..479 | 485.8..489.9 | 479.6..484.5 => -0.253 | 13.1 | 12.8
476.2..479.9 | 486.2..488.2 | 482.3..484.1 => -0.095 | 13.1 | 12.2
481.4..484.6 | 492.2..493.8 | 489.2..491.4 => -0.021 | 13.6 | 13.6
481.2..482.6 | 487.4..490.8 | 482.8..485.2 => 0.066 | 14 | 13.4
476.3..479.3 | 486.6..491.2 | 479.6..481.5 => -0.112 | 13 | 13.1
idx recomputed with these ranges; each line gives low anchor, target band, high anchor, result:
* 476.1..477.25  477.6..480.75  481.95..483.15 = -0.171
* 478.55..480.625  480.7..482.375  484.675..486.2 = -0.111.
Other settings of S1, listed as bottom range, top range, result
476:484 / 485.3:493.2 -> 0.96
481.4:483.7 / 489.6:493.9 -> 0.98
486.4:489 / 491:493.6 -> 1.09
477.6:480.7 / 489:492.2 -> 1.00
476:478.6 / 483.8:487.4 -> 0.95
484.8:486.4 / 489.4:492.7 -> 1.09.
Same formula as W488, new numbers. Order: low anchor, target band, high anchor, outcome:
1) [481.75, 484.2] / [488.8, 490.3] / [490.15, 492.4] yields -0.08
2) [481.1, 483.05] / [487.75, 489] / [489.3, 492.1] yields 0.09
